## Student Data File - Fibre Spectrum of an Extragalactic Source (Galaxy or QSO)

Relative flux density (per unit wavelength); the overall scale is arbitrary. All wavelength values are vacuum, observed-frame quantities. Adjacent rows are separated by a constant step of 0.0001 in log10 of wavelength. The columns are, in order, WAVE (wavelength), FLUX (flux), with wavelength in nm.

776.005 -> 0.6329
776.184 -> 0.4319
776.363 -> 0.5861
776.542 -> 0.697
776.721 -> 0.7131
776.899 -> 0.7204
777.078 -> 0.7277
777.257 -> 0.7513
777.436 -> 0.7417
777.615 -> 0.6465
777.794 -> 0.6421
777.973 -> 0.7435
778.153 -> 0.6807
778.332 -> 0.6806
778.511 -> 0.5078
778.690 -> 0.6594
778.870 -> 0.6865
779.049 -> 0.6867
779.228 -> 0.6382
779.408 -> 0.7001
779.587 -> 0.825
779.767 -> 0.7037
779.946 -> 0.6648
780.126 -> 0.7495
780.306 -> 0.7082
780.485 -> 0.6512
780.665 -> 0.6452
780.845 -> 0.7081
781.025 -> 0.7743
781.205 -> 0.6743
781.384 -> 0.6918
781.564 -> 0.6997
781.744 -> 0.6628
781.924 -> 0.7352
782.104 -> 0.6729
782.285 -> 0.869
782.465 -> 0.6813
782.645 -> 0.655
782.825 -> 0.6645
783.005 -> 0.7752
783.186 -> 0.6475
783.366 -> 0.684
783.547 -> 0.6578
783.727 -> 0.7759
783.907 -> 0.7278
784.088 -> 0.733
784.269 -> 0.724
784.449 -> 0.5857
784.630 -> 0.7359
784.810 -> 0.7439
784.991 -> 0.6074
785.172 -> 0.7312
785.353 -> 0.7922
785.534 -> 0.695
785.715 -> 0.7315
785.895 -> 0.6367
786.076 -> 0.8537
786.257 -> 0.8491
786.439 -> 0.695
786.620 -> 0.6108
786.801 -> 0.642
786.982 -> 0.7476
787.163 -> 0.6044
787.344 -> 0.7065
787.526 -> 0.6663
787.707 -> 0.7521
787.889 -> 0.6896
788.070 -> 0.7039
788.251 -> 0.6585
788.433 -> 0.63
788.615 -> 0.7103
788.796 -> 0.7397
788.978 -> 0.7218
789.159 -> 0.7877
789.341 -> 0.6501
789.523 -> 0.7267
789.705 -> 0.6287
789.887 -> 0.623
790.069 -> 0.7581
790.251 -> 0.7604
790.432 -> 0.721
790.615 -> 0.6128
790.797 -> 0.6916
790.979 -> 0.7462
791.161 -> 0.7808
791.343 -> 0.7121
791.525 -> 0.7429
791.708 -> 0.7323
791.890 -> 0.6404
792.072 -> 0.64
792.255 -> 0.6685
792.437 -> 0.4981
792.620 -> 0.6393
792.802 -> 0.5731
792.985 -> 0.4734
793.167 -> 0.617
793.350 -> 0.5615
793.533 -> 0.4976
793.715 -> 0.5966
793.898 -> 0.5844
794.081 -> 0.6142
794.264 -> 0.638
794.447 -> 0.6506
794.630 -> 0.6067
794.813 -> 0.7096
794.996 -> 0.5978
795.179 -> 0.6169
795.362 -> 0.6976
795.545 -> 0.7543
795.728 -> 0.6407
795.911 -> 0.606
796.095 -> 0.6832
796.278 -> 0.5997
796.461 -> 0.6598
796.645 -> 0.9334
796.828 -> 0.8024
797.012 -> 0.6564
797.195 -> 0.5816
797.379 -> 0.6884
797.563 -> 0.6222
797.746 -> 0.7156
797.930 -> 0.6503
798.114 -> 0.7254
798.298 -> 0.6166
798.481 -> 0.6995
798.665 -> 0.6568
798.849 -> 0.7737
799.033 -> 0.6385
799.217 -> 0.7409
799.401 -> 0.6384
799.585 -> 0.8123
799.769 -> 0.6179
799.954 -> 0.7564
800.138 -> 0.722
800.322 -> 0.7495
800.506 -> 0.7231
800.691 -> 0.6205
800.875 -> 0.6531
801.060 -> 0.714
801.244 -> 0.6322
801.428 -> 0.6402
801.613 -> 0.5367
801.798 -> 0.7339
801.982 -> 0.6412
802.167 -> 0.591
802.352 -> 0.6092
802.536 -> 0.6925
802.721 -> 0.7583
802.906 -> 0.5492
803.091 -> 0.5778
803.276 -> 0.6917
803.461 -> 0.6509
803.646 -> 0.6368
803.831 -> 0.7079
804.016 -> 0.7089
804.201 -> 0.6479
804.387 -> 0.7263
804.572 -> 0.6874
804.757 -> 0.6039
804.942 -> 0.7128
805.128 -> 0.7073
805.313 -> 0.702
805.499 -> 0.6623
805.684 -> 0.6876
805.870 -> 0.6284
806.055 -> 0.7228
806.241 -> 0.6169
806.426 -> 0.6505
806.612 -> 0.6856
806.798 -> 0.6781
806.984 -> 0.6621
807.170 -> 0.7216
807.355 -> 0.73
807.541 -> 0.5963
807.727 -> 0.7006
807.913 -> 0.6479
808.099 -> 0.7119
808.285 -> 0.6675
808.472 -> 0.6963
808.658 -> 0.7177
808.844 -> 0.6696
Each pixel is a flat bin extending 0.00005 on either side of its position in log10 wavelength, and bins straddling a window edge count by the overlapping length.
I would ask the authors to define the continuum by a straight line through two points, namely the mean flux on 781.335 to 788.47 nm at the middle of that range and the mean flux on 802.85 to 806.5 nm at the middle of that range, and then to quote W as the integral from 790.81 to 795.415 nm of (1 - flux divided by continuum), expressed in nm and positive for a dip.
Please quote 0.362 nm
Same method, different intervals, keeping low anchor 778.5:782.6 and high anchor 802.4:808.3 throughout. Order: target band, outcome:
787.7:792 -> -0.09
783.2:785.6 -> -0.04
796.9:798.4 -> 0.05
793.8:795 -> 0.09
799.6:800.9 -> -0.04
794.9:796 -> 0.05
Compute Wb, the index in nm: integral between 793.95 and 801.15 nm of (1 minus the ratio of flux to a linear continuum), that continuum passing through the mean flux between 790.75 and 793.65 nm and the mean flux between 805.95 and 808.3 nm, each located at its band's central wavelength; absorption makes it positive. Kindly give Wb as -0.33 nm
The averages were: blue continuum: 0.637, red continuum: 0.677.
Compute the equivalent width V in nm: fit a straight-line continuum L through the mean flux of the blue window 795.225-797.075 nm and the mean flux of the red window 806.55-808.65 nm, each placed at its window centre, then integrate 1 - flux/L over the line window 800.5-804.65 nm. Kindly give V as 0.21 nm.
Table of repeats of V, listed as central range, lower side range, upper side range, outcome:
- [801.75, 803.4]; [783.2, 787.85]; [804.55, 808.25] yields 0.08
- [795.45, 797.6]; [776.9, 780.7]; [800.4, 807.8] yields -0.05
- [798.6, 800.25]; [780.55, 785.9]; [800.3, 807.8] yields -0.08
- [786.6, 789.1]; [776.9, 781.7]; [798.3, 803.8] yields -0.02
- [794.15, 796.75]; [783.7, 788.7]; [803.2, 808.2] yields 0.08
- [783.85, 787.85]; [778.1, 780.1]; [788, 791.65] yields -0.07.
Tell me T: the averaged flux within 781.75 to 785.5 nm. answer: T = 0.709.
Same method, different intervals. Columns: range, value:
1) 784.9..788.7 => 0.7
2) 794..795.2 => 0.634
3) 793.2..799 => 0.659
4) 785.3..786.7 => 0.732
